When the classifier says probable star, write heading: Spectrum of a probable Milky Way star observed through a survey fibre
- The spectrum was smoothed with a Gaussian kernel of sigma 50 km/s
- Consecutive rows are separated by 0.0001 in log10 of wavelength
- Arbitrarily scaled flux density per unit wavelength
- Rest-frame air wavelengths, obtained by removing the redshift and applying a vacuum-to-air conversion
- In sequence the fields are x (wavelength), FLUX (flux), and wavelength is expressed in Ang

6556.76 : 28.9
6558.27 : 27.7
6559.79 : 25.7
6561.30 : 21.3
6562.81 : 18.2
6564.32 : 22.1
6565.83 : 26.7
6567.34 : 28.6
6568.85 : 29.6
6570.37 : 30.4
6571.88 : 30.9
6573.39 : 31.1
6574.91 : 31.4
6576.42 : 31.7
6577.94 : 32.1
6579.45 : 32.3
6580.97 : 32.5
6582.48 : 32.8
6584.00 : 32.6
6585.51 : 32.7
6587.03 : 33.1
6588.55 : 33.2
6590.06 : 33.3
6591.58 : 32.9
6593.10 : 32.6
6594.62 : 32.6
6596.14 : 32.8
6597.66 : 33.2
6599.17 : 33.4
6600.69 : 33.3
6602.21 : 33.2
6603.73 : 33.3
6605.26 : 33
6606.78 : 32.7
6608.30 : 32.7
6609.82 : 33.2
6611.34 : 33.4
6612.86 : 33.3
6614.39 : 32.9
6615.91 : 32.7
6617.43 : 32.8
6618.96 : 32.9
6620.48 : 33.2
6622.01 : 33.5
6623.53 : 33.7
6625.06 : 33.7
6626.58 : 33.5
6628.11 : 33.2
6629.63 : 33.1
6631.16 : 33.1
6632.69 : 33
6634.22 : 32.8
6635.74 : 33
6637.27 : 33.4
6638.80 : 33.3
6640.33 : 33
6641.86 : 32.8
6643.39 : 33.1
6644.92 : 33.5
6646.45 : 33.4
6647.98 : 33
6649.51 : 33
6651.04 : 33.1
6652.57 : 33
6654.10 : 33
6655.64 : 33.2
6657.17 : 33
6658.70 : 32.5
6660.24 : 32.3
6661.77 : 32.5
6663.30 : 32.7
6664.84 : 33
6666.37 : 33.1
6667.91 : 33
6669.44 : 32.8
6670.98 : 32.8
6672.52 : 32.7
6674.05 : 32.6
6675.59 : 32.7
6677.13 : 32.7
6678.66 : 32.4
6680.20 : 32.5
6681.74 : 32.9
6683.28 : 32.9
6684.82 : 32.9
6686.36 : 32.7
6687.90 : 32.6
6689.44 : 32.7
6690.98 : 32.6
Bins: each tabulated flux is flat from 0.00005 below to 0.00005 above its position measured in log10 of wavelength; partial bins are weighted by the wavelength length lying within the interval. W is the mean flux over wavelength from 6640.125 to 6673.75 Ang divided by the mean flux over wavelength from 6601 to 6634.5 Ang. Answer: 1.0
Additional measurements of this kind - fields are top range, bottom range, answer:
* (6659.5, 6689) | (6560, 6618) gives 1.05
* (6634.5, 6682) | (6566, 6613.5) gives 1.02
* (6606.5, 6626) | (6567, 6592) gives 1.04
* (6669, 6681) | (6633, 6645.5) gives 0.99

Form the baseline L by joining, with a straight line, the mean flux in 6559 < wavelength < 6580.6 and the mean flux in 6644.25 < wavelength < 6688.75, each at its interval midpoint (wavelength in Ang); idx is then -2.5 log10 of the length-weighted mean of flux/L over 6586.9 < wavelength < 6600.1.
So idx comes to -0.13 mag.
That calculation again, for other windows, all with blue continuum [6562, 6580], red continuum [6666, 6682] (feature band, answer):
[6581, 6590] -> -0.13 mag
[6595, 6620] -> -0.10 mag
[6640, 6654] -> -0.05 mag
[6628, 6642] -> -0.06 mag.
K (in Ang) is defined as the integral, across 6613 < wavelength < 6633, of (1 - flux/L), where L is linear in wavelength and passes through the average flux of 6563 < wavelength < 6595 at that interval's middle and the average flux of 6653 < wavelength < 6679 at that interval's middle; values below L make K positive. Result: -0.8 Ang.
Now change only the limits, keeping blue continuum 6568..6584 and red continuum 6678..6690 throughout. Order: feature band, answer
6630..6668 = -0.8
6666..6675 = -0.1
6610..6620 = -0.3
